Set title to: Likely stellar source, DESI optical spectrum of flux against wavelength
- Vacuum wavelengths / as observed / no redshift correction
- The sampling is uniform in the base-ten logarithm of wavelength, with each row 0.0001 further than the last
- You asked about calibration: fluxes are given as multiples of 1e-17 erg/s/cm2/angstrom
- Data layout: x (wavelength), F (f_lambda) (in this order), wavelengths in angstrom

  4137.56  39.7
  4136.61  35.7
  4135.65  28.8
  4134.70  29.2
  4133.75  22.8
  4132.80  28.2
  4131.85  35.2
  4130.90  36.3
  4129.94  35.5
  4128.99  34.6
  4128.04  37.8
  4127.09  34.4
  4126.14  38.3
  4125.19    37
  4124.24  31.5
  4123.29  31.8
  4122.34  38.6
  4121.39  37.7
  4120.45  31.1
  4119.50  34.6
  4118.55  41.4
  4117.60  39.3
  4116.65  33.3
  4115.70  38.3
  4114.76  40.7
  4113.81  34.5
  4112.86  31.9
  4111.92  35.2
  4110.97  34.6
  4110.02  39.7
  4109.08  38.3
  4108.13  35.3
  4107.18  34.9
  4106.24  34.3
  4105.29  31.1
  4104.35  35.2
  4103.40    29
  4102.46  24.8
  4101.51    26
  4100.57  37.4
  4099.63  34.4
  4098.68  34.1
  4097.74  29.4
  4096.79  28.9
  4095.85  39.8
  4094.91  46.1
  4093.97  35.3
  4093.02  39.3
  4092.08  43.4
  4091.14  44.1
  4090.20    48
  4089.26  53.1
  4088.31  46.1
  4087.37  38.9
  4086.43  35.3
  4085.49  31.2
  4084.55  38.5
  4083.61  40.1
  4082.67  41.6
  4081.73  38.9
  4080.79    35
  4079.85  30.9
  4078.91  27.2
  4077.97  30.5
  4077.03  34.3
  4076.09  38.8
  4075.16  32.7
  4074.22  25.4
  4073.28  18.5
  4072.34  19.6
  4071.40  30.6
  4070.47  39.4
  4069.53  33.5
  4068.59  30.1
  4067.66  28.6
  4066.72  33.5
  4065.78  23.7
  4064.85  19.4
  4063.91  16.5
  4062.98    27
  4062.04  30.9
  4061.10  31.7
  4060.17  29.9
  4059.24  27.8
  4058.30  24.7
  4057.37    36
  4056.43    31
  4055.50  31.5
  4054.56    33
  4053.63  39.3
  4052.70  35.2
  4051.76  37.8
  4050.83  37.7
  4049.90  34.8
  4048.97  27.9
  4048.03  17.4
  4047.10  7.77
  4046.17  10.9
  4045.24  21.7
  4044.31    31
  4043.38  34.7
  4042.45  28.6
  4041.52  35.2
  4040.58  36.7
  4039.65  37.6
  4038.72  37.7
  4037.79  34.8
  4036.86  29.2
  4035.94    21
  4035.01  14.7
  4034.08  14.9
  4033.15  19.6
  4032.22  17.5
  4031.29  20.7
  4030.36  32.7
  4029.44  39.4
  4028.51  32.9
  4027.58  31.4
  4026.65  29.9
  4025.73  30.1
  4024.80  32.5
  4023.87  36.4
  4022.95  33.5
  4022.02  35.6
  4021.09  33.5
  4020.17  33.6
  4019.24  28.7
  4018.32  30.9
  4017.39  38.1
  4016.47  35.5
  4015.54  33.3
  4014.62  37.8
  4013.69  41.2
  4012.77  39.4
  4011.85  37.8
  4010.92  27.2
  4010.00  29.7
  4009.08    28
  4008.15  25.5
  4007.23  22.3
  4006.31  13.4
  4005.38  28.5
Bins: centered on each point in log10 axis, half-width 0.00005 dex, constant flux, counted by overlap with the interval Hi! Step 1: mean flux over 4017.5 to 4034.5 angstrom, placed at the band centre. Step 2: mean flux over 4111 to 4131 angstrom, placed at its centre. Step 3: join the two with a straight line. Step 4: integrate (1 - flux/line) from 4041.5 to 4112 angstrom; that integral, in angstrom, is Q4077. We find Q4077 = 1.3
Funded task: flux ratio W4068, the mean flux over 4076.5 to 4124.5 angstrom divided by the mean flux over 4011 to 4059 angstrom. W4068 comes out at 1.2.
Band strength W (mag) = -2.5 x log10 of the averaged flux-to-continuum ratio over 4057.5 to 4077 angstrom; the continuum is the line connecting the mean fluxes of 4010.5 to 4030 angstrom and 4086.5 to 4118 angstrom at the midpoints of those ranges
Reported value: 0.25 mag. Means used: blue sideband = 34.2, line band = 28.4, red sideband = 36.8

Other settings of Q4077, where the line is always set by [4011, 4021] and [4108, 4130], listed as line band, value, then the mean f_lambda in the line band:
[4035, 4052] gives 3.3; 28.5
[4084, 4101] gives -1.5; 39.1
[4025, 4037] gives 3.3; 25.8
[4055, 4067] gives 2.6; 27.9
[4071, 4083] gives 1.6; 30.9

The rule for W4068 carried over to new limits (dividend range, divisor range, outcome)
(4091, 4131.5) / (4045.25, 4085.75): 1.19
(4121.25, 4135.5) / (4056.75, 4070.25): 1.19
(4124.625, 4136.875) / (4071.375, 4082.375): 1.10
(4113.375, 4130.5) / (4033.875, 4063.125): 1.24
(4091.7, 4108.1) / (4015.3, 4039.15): 1.15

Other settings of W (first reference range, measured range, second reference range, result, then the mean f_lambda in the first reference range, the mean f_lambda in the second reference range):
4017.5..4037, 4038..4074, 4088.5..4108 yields 0.09 mag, 28.7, 36.5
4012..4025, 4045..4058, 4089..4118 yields 0.23 mag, 35.1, 36.3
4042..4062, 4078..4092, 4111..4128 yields -0.20 mag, 29.1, 35.9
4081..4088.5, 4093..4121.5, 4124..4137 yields 0.03 mag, 38.4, 33.2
